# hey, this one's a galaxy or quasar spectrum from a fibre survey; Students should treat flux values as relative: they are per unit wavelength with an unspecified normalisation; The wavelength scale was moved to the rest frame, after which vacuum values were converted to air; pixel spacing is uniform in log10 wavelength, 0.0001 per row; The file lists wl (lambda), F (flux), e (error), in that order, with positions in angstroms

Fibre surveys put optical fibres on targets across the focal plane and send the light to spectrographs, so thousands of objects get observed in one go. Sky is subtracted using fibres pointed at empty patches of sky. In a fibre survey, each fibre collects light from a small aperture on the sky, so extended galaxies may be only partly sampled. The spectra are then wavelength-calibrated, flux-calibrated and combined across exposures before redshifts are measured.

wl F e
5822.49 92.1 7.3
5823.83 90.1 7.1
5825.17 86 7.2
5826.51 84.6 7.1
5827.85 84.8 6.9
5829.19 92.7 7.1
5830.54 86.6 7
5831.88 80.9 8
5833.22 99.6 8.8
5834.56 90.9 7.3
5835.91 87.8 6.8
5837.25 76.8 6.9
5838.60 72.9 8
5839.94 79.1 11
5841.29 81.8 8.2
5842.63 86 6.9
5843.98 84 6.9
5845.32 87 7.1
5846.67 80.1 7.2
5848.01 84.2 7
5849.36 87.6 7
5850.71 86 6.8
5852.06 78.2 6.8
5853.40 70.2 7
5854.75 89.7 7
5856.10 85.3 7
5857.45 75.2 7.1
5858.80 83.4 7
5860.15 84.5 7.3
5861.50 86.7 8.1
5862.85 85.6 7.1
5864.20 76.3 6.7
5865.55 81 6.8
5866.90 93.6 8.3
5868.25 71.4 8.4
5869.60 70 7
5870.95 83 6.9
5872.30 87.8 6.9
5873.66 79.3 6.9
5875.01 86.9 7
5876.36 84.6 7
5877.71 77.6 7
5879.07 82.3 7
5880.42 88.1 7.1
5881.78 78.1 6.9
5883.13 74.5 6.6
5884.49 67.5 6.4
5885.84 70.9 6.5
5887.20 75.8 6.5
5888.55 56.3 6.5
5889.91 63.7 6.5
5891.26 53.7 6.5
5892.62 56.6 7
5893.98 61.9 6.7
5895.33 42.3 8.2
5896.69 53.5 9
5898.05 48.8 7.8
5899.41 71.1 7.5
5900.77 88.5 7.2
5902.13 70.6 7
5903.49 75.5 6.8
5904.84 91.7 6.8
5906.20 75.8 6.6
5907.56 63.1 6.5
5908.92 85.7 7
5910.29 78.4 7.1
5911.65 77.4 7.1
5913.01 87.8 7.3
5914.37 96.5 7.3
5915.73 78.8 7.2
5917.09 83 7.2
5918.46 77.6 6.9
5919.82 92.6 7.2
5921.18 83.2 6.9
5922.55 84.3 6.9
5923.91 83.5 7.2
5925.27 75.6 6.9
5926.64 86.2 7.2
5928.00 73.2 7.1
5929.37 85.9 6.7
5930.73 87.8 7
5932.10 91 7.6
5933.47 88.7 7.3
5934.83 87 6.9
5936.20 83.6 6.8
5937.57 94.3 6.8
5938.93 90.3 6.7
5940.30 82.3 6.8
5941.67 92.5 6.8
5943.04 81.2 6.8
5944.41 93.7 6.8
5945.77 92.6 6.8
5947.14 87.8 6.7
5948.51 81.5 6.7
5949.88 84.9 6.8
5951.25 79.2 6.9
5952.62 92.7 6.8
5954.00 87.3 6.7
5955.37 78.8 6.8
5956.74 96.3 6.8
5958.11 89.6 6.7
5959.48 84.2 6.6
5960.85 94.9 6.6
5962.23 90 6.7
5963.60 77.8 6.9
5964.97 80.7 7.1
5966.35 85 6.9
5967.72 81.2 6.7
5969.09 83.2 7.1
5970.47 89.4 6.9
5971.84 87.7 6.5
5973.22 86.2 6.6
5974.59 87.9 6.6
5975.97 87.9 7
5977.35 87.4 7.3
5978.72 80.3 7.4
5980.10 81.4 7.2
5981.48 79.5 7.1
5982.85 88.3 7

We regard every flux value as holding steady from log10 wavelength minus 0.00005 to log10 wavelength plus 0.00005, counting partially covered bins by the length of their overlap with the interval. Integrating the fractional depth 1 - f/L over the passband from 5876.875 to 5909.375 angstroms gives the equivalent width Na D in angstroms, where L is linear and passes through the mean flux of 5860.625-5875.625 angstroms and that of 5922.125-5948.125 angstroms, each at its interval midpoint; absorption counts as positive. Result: 5.4 angstroms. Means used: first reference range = 82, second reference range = 86.4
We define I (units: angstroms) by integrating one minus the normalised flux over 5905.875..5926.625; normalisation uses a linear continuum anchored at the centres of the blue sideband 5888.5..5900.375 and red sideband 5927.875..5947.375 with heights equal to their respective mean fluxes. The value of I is -2.64 angstroms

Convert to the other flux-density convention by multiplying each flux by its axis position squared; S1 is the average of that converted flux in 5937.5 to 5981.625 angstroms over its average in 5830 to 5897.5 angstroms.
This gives 1.14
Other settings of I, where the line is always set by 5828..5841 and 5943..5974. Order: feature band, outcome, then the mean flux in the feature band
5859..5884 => 1.1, 81.7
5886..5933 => 5.8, 75.2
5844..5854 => 0.4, 82.2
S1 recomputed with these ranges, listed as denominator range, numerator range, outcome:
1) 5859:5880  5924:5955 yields 1.07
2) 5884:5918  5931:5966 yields 1.25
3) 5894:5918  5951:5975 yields 1.18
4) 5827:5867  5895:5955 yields 1.00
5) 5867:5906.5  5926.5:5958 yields 1.23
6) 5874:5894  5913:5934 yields 1.19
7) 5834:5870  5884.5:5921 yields 0.90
